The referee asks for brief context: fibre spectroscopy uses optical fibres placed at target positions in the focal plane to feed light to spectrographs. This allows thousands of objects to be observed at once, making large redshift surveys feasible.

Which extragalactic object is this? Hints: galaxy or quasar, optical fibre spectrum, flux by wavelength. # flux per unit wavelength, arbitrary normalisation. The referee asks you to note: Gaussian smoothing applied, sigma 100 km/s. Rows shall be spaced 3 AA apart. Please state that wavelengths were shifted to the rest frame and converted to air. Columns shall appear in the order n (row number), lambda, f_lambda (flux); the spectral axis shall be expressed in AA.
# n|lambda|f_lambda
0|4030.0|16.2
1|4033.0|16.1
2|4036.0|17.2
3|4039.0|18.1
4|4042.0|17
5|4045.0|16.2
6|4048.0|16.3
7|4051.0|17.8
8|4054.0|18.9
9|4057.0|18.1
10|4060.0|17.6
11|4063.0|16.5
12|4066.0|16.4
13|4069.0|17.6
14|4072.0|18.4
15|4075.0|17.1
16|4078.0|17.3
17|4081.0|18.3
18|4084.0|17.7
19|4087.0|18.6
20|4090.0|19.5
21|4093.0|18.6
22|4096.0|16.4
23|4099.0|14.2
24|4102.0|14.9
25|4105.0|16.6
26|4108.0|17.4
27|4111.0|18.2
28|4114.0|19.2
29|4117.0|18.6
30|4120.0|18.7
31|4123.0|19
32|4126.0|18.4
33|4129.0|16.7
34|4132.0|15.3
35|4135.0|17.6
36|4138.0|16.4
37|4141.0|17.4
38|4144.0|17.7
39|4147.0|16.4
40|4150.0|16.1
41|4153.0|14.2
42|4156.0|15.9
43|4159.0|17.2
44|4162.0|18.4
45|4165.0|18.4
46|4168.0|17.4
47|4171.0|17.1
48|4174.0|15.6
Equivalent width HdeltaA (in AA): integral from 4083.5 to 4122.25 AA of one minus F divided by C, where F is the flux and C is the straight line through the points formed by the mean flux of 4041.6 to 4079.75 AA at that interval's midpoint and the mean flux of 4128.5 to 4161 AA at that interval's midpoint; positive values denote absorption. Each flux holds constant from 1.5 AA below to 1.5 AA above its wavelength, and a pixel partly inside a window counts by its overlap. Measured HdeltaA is -1.6 AA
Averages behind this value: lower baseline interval 17.3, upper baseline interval 16.5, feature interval 17.6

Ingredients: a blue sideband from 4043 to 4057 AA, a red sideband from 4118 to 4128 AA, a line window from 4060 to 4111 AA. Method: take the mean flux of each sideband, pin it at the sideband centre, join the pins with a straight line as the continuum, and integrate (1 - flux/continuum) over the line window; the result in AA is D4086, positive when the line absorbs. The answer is 2.00 AA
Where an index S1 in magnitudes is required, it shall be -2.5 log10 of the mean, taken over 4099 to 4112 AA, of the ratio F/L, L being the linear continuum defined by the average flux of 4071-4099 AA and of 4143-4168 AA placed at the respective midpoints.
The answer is 0.07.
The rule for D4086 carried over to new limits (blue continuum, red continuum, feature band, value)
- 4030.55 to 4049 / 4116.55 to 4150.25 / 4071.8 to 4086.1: -0.59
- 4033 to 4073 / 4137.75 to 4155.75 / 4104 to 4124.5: -1.98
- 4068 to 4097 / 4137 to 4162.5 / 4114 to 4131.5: -1.07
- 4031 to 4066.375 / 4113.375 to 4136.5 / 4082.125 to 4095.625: -0.65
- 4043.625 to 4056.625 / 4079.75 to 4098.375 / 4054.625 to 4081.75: 0.25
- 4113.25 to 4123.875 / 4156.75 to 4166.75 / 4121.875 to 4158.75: 3.19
